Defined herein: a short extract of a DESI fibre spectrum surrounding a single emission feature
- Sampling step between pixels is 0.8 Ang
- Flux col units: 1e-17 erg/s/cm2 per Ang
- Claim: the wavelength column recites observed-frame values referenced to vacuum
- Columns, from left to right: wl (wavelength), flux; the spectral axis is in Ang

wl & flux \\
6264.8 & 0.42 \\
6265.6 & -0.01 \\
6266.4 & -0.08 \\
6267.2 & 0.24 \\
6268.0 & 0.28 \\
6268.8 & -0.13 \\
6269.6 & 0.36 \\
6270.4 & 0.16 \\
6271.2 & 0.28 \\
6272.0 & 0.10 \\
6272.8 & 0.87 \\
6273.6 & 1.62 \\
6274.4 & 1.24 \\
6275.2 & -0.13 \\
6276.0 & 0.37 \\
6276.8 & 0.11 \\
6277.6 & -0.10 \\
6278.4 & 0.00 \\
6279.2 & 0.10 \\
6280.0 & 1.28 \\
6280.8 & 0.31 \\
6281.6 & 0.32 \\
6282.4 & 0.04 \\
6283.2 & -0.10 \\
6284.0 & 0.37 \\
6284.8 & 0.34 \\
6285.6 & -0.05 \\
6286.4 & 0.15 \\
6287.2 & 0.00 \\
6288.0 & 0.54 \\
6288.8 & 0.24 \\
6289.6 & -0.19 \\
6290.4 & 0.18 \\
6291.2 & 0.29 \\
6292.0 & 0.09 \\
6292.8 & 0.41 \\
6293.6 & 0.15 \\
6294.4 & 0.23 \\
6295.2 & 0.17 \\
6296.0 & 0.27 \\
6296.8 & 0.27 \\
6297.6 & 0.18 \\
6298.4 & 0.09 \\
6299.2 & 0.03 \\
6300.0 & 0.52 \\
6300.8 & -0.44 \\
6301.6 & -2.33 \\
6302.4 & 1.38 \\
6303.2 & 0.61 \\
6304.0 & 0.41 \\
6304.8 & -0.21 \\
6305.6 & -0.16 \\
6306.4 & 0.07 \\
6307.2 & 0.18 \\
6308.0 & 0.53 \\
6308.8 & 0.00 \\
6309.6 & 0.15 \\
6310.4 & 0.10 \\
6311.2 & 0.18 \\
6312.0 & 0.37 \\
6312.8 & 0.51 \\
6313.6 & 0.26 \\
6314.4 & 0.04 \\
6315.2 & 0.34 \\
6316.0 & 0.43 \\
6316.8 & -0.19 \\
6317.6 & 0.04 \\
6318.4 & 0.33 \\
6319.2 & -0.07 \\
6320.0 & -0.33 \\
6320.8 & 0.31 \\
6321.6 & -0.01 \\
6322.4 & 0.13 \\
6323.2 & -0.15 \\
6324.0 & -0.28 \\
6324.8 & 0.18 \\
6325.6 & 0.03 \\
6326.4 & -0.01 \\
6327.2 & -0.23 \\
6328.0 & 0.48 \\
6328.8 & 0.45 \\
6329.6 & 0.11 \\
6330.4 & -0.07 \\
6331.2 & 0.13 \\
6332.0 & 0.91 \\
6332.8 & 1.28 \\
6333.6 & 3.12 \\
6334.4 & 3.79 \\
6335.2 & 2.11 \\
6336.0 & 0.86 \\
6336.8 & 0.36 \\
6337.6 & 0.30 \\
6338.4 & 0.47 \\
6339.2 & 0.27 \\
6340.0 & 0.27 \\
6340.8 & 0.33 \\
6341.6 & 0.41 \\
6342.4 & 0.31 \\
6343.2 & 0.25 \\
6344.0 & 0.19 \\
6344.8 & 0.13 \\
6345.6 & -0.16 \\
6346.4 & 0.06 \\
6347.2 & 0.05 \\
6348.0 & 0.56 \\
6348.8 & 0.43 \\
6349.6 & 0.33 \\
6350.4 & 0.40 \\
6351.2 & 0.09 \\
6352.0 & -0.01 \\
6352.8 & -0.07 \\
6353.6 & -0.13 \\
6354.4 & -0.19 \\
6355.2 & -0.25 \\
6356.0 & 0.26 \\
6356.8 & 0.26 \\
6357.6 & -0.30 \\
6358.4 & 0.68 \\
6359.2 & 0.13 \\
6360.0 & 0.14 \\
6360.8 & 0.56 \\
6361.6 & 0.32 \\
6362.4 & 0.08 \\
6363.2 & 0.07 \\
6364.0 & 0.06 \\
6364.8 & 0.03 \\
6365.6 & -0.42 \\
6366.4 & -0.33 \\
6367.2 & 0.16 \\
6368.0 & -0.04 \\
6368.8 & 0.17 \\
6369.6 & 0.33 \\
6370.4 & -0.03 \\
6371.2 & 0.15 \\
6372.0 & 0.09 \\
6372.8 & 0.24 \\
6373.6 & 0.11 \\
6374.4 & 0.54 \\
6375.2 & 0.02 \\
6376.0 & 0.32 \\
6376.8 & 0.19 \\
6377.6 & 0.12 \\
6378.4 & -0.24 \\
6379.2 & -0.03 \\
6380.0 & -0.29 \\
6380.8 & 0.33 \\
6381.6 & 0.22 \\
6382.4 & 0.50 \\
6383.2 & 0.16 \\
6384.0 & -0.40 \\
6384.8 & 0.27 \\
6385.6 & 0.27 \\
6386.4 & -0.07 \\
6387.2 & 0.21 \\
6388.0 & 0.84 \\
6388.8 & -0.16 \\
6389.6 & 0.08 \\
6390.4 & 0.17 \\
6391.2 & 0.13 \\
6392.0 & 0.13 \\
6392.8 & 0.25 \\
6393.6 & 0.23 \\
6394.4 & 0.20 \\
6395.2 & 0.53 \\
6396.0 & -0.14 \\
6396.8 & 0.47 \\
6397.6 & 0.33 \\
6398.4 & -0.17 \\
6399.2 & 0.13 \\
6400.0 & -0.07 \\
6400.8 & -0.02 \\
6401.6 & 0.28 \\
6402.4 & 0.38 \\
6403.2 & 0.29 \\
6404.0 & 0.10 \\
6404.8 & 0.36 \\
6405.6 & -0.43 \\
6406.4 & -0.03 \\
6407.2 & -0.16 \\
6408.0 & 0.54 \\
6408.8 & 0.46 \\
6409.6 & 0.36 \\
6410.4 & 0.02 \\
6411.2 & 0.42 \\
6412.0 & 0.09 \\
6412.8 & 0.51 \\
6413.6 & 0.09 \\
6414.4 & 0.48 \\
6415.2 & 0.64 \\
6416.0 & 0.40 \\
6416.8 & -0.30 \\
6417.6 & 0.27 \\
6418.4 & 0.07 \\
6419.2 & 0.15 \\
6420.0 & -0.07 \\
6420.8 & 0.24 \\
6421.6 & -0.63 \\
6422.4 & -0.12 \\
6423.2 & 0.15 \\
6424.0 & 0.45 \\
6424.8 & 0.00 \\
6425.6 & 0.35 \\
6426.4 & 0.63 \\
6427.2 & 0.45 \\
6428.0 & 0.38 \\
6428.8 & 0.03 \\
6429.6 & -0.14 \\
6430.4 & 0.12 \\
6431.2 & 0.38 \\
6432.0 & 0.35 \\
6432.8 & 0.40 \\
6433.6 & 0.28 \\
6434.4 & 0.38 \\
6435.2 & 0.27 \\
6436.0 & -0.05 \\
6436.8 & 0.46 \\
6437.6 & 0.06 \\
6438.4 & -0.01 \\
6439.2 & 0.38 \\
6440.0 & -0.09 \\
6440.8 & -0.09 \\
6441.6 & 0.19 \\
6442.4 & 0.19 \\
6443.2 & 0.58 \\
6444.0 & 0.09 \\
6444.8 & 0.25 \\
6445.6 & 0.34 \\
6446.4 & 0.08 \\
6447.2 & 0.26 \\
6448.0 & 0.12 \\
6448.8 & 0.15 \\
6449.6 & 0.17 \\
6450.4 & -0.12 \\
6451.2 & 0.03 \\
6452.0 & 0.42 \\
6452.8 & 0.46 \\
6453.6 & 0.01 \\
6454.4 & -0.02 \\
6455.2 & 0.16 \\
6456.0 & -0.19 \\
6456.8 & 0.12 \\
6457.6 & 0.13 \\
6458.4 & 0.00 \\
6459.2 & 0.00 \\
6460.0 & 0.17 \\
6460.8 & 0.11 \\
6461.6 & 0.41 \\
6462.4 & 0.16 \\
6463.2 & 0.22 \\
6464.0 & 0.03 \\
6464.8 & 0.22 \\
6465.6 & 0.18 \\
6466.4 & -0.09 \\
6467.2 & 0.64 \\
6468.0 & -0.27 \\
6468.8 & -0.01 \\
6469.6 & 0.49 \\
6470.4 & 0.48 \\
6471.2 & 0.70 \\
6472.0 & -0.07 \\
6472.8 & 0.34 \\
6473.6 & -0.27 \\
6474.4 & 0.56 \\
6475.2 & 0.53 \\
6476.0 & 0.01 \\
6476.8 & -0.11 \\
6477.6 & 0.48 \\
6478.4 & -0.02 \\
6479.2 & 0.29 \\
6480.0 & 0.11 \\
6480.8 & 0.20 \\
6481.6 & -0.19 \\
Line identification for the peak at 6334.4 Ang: [O III] 5007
